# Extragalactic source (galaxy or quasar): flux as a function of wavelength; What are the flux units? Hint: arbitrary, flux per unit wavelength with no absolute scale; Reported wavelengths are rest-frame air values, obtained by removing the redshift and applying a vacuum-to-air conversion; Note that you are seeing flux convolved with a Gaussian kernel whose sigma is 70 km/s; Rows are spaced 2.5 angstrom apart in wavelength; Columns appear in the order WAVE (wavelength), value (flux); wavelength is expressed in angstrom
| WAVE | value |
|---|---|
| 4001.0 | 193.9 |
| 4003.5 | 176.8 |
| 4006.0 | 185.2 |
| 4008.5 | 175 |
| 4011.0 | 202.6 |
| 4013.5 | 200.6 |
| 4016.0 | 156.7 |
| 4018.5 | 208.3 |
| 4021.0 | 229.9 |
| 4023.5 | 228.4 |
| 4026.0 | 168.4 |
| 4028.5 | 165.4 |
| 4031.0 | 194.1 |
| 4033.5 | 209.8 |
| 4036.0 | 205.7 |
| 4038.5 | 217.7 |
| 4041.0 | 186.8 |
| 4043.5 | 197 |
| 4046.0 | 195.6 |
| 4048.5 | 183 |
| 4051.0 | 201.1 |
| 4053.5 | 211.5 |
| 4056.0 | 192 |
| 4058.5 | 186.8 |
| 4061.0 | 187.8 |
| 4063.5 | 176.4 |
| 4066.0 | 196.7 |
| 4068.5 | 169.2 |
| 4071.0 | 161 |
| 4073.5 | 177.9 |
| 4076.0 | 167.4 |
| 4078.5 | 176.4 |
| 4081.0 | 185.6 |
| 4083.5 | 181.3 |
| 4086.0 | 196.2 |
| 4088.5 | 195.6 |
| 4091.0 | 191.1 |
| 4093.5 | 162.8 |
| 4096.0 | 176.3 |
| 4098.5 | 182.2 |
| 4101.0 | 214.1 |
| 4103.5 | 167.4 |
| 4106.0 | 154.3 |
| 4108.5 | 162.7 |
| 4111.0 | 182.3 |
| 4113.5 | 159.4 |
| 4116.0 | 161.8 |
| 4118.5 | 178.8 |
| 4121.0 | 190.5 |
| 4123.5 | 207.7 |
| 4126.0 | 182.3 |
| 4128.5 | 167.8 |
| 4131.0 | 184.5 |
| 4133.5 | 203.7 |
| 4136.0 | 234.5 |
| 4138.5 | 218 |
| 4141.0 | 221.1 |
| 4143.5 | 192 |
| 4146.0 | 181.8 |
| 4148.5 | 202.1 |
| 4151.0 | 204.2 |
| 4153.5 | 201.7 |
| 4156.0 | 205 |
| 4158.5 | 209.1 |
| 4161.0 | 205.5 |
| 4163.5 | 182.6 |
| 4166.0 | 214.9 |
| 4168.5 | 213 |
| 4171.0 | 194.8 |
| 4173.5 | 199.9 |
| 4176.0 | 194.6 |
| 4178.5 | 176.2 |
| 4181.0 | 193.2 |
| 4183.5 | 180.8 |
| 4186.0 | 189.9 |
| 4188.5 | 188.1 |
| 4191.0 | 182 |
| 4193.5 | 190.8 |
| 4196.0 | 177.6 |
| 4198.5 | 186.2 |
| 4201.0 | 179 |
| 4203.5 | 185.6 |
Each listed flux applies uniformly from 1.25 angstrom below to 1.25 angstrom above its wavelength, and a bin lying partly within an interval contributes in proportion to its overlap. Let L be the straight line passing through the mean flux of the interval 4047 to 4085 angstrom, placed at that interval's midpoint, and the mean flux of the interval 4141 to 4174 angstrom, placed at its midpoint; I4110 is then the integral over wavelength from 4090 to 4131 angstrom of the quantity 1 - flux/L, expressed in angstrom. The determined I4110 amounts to 3.1 angstrom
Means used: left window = 184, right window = 201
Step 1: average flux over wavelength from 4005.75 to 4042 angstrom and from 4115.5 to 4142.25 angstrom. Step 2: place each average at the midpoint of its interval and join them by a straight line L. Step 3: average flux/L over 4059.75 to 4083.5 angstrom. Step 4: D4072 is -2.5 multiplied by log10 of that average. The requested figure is 0.11 mag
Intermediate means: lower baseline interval 196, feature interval 178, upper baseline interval 196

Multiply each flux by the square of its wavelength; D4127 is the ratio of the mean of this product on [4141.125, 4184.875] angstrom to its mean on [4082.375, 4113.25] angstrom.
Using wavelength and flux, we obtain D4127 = 1.1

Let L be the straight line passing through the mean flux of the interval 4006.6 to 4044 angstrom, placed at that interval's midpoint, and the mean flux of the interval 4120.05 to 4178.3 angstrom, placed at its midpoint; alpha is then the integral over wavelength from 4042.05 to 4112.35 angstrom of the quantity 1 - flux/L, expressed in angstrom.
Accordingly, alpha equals 5.18 angstrom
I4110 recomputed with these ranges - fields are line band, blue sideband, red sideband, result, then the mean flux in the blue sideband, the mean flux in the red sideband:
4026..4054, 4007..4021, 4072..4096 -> -1.1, 192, 181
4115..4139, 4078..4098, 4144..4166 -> 0.1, 183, 200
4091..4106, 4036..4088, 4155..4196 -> 0.9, 188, 194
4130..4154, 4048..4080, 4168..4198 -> -2.2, 184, 189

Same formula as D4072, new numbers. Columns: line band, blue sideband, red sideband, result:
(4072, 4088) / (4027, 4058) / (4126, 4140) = 0.096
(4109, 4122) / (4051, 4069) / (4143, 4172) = 0.134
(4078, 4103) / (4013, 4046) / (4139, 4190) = 0.066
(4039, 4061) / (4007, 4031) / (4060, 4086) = -0.057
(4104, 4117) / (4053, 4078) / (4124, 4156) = 0.173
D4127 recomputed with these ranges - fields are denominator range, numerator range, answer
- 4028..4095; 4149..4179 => 1.12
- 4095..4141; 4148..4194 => 1.08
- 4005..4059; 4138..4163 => 1.10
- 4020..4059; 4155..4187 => 1.06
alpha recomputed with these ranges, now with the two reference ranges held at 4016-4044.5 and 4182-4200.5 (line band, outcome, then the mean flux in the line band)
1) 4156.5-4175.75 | -1.58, 202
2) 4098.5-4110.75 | 1.05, 176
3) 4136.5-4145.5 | -0.98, 210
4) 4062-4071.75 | 0.95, 177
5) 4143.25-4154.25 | -0.46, 197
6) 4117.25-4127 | 0.05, 190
